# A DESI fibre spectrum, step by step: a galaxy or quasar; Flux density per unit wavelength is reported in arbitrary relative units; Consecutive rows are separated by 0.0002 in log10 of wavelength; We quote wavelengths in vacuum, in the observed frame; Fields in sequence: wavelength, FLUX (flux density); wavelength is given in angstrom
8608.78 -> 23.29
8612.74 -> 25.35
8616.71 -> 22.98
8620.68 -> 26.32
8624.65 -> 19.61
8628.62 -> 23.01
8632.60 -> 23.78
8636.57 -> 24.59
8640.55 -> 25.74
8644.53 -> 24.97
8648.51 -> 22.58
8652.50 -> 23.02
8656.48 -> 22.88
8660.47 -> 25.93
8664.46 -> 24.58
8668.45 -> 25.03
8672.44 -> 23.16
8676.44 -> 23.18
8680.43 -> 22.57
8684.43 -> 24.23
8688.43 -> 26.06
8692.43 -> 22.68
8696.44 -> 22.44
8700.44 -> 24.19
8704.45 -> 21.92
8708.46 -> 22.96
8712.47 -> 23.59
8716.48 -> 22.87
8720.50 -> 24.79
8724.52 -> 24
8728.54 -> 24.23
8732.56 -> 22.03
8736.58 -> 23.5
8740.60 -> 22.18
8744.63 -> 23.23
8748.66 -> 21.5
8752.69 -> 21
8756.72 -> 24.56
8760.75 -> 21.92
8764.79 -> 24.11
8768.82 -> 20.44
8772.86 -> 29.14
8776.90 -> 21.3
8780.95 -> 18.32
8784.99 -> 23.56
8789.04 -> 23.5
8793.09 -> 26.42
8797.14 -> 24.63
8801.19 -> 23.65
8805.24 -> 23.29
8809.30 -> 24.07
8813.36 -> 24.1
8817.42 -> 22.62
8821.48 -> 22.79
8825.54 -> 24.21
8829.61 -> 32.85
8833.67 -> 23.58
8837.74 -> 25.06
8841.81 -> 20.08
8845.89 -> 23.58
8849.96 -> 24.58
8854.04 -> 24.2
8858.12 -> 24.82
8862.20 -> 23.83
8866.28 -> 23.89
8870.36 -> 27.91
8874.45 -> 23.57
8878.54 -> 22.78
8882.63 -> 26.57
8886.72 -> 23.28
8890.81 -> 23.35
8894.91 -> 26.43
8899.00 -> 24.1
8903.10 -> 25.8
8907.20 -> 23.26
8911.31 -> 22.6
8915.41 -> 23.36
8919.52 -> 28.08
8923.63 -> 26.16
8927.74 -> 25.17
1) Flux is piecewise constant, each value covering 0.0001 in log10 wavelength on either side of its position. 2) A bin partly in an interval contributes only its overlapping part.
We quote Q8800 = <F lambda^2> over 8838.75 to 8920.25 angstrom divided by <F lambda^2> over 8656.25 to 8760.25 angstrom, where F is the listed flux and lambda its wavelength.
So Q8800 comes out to 1.1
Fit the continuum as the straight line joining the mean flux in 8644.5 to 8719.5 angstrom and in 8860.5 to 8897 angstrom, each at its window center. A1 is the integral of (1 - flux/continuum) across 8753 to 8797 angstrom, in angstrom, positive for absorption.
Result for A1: 1.46 angstrom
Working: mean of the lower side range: 23.6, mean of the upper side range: 24.6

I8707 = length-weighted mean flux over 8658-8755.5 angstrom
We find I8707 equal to 23.4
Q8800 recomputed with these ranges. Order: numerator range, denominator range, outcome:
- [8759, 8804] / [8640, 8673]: 0.99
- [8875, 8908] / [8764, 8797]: 1.07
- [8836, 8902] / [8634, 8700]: 1.06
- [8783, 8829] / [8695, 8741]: 1.06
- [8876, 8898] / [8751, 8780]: 1.09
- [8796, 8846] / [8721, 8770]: 1.08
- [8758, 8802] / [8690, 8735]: 1.02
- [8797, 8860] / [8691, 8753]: 1.08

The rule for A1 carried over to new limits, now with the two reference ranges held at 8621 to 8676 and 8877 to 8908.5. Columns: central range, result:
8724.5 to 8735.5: 0.33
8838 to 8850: 0.78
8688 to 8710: 0.71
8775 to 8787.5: 1.57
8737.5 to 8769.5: 2.16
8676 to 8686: 0.25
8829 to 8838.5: -0.88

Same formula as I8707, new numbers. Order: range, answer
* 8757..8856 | 23.8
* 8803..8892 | 24.3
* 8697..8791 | 23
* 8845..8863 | 24.3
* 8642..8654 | 23.6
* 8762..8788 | 22.8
